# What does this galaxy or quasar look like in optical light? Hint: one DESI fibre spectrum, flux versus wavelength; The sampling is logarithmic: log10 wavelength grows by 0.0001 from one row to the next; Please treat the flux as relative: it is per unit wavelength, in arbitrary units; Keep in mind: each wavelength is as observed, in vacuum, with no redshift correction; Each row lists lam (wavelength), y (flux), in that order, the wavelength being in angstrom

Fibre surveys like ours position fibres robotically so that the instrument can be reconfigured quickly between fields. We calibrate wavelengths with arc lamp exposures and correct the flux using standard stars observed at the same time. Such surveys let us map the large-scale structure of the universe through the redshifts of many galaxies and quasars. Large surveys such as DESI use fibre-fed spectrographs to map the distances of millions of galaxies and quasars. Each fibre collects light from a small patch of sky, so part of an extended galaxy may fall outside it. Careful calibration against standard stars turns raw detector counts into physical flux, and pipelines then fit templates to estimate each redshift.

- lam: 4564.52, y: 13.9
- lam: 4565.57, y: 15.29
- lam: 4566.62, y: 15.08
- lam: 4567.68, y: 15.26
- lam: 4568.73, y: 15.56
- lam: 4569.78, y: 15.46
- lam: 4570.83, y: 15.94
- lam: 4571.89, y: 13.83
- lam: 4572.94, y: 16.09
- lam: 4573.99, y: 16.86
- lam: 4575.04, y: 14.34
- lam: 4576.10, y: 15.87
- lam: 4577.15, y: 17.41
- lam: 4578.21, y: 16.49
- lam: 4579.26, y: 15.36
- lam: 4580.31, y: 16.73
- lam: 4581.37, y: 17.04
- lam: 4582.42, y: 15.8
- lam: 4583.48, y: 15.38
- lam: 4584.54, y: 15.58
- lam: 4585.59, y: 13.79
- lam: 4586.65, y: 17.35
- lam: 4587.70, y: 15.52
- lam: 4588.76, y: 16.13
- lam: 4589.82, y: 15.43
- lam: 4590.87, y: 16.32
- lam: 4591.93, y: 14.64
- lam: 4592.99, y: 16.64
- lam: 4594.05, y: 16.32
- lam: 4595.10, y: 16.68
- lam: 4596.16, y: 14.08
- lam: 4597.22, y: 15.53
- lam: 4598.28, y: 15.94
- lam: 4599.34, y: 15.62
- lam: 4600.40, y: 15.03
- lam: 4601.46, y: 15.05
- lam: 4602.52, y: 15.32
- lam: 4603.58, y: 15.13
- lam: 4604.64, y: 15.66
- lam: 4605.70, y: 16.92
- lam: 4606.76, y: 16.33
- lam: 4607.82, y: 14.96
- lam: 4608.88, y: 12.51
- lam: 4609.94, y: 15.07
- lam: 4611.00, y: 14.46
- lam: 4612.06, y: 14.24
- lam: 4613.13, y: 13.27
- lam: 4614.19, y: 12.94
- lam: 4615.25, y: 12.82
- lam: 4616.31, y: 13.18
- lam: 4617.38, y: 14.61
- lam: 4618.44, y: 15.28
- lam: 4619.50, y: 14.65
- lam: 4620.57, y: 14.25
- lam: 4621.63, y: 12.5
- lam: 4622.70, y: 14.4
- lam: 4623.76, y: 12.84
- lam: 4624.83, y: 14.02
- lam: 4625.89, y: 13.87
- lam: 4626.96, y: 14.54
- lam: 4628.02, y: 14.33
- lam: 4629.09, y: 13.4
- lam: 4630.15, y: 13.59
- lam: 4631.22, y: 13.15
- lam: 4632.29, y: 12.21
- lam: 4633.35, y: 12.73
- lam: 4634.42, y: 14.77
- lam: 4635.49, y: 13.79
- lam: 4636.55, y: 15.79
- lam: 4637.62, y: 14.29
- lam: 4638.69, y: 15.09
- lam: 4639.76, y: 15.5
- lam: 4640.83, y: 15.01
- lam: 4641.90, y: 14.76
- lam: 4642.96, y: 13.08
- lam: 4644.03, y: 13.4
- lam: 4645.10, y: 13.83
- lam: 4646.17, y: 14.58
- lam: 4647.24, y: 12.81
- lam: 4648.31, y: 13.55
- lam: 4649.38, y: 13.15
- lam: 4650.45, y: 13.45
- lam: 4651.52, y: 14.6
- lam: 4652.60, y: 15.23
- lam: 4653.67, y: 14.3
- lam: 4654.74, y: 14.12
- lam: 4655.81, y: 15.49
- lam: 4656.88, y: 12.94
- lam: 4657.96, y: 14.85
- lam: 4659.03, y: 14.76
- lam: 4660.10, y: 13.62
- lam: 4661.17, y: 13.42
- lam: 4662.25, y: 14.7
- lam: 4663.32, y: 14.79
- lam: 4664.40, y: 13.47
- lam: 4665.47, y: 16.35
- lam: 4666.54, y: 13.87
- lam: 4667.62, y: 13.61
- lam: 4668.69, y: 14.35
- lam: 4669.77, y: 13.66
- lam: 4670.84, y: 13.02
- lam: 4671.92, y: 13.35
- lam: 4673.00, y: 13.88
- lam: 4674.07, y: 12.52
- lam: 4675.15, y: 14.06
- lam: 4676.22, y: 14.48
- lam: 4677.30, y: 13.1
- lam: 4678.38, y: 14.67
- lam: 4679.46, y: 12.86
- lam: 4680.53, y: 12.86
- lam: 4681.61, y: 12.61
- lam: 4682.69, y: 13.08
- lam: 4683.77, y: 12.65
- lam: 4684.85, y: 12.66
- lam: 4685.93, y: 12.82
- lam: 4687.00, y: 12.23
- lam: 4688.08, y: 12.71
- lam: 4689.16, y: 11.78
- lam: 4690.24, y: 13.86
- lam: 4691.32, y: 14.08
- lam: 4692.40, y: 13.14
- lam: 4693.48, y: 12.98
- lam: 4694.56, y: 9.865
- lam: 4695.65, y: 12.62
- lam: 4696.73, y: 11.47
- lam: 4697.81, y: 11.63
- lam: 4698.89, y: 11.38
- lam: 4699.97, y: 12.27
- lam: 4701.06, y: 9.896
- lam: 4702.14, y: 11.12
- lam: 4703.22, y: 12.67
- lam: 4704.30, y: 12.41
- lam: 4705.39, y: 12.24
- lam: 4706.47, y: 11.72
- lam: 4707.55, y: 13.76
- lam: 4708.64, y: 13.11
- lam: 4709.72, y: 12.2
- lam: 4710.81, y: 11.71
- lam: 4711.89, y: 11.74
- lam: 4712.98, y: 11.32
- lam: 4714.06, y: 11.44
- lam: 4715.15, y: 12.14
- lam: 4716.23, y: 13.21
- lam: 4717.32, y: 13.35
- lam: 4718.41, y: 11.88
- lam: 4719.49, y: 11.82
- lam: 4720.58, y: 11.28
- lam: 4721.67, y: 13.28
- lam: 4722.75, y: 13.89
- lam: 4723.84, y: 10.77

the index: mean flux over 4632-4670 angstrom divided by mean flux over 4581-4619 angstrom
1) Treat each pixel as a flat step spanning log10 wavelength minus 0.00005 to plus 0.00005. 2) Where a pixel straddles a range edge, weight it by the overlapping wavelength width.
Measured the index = 0.93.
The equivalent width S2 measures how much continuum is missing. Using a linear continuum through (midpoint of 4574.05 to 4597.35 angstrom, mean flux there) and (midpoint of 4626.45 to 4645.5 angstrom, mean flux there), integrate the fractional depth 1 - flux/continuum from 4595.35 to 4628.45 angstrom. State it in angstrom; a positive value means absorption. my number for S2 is 0.9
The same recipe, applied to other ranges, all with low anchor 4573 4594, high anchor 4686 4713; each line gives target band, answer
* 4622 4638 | 0.7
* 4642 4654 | 0.0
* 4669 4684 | -0.5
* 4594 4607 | -0.2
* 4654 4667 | -0.9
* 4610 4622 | 0.8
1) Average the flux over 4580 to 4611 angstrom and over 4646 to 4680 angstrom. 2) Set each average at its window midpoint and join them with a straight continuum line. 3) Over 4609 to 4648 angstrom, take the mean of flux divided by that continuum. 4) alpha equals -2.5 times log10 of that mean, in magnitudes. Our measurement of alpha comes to 0.063 mag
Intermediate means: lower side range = 15.6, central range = 14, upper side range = 14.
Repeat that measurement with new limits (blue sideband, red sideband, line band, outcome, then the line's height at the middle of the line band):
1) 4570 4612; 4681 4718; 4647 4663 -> -0.04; 13.6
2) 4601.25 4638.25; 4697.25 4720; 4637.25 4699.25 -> -0.04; 13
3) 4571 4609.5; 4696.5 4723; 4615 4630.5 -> 0.06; 14.7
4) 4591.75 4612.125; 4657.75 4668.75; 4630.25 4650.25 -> 0.06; 14.7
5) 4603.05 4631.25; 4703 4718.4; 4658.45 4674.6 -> -0.06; 13.2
